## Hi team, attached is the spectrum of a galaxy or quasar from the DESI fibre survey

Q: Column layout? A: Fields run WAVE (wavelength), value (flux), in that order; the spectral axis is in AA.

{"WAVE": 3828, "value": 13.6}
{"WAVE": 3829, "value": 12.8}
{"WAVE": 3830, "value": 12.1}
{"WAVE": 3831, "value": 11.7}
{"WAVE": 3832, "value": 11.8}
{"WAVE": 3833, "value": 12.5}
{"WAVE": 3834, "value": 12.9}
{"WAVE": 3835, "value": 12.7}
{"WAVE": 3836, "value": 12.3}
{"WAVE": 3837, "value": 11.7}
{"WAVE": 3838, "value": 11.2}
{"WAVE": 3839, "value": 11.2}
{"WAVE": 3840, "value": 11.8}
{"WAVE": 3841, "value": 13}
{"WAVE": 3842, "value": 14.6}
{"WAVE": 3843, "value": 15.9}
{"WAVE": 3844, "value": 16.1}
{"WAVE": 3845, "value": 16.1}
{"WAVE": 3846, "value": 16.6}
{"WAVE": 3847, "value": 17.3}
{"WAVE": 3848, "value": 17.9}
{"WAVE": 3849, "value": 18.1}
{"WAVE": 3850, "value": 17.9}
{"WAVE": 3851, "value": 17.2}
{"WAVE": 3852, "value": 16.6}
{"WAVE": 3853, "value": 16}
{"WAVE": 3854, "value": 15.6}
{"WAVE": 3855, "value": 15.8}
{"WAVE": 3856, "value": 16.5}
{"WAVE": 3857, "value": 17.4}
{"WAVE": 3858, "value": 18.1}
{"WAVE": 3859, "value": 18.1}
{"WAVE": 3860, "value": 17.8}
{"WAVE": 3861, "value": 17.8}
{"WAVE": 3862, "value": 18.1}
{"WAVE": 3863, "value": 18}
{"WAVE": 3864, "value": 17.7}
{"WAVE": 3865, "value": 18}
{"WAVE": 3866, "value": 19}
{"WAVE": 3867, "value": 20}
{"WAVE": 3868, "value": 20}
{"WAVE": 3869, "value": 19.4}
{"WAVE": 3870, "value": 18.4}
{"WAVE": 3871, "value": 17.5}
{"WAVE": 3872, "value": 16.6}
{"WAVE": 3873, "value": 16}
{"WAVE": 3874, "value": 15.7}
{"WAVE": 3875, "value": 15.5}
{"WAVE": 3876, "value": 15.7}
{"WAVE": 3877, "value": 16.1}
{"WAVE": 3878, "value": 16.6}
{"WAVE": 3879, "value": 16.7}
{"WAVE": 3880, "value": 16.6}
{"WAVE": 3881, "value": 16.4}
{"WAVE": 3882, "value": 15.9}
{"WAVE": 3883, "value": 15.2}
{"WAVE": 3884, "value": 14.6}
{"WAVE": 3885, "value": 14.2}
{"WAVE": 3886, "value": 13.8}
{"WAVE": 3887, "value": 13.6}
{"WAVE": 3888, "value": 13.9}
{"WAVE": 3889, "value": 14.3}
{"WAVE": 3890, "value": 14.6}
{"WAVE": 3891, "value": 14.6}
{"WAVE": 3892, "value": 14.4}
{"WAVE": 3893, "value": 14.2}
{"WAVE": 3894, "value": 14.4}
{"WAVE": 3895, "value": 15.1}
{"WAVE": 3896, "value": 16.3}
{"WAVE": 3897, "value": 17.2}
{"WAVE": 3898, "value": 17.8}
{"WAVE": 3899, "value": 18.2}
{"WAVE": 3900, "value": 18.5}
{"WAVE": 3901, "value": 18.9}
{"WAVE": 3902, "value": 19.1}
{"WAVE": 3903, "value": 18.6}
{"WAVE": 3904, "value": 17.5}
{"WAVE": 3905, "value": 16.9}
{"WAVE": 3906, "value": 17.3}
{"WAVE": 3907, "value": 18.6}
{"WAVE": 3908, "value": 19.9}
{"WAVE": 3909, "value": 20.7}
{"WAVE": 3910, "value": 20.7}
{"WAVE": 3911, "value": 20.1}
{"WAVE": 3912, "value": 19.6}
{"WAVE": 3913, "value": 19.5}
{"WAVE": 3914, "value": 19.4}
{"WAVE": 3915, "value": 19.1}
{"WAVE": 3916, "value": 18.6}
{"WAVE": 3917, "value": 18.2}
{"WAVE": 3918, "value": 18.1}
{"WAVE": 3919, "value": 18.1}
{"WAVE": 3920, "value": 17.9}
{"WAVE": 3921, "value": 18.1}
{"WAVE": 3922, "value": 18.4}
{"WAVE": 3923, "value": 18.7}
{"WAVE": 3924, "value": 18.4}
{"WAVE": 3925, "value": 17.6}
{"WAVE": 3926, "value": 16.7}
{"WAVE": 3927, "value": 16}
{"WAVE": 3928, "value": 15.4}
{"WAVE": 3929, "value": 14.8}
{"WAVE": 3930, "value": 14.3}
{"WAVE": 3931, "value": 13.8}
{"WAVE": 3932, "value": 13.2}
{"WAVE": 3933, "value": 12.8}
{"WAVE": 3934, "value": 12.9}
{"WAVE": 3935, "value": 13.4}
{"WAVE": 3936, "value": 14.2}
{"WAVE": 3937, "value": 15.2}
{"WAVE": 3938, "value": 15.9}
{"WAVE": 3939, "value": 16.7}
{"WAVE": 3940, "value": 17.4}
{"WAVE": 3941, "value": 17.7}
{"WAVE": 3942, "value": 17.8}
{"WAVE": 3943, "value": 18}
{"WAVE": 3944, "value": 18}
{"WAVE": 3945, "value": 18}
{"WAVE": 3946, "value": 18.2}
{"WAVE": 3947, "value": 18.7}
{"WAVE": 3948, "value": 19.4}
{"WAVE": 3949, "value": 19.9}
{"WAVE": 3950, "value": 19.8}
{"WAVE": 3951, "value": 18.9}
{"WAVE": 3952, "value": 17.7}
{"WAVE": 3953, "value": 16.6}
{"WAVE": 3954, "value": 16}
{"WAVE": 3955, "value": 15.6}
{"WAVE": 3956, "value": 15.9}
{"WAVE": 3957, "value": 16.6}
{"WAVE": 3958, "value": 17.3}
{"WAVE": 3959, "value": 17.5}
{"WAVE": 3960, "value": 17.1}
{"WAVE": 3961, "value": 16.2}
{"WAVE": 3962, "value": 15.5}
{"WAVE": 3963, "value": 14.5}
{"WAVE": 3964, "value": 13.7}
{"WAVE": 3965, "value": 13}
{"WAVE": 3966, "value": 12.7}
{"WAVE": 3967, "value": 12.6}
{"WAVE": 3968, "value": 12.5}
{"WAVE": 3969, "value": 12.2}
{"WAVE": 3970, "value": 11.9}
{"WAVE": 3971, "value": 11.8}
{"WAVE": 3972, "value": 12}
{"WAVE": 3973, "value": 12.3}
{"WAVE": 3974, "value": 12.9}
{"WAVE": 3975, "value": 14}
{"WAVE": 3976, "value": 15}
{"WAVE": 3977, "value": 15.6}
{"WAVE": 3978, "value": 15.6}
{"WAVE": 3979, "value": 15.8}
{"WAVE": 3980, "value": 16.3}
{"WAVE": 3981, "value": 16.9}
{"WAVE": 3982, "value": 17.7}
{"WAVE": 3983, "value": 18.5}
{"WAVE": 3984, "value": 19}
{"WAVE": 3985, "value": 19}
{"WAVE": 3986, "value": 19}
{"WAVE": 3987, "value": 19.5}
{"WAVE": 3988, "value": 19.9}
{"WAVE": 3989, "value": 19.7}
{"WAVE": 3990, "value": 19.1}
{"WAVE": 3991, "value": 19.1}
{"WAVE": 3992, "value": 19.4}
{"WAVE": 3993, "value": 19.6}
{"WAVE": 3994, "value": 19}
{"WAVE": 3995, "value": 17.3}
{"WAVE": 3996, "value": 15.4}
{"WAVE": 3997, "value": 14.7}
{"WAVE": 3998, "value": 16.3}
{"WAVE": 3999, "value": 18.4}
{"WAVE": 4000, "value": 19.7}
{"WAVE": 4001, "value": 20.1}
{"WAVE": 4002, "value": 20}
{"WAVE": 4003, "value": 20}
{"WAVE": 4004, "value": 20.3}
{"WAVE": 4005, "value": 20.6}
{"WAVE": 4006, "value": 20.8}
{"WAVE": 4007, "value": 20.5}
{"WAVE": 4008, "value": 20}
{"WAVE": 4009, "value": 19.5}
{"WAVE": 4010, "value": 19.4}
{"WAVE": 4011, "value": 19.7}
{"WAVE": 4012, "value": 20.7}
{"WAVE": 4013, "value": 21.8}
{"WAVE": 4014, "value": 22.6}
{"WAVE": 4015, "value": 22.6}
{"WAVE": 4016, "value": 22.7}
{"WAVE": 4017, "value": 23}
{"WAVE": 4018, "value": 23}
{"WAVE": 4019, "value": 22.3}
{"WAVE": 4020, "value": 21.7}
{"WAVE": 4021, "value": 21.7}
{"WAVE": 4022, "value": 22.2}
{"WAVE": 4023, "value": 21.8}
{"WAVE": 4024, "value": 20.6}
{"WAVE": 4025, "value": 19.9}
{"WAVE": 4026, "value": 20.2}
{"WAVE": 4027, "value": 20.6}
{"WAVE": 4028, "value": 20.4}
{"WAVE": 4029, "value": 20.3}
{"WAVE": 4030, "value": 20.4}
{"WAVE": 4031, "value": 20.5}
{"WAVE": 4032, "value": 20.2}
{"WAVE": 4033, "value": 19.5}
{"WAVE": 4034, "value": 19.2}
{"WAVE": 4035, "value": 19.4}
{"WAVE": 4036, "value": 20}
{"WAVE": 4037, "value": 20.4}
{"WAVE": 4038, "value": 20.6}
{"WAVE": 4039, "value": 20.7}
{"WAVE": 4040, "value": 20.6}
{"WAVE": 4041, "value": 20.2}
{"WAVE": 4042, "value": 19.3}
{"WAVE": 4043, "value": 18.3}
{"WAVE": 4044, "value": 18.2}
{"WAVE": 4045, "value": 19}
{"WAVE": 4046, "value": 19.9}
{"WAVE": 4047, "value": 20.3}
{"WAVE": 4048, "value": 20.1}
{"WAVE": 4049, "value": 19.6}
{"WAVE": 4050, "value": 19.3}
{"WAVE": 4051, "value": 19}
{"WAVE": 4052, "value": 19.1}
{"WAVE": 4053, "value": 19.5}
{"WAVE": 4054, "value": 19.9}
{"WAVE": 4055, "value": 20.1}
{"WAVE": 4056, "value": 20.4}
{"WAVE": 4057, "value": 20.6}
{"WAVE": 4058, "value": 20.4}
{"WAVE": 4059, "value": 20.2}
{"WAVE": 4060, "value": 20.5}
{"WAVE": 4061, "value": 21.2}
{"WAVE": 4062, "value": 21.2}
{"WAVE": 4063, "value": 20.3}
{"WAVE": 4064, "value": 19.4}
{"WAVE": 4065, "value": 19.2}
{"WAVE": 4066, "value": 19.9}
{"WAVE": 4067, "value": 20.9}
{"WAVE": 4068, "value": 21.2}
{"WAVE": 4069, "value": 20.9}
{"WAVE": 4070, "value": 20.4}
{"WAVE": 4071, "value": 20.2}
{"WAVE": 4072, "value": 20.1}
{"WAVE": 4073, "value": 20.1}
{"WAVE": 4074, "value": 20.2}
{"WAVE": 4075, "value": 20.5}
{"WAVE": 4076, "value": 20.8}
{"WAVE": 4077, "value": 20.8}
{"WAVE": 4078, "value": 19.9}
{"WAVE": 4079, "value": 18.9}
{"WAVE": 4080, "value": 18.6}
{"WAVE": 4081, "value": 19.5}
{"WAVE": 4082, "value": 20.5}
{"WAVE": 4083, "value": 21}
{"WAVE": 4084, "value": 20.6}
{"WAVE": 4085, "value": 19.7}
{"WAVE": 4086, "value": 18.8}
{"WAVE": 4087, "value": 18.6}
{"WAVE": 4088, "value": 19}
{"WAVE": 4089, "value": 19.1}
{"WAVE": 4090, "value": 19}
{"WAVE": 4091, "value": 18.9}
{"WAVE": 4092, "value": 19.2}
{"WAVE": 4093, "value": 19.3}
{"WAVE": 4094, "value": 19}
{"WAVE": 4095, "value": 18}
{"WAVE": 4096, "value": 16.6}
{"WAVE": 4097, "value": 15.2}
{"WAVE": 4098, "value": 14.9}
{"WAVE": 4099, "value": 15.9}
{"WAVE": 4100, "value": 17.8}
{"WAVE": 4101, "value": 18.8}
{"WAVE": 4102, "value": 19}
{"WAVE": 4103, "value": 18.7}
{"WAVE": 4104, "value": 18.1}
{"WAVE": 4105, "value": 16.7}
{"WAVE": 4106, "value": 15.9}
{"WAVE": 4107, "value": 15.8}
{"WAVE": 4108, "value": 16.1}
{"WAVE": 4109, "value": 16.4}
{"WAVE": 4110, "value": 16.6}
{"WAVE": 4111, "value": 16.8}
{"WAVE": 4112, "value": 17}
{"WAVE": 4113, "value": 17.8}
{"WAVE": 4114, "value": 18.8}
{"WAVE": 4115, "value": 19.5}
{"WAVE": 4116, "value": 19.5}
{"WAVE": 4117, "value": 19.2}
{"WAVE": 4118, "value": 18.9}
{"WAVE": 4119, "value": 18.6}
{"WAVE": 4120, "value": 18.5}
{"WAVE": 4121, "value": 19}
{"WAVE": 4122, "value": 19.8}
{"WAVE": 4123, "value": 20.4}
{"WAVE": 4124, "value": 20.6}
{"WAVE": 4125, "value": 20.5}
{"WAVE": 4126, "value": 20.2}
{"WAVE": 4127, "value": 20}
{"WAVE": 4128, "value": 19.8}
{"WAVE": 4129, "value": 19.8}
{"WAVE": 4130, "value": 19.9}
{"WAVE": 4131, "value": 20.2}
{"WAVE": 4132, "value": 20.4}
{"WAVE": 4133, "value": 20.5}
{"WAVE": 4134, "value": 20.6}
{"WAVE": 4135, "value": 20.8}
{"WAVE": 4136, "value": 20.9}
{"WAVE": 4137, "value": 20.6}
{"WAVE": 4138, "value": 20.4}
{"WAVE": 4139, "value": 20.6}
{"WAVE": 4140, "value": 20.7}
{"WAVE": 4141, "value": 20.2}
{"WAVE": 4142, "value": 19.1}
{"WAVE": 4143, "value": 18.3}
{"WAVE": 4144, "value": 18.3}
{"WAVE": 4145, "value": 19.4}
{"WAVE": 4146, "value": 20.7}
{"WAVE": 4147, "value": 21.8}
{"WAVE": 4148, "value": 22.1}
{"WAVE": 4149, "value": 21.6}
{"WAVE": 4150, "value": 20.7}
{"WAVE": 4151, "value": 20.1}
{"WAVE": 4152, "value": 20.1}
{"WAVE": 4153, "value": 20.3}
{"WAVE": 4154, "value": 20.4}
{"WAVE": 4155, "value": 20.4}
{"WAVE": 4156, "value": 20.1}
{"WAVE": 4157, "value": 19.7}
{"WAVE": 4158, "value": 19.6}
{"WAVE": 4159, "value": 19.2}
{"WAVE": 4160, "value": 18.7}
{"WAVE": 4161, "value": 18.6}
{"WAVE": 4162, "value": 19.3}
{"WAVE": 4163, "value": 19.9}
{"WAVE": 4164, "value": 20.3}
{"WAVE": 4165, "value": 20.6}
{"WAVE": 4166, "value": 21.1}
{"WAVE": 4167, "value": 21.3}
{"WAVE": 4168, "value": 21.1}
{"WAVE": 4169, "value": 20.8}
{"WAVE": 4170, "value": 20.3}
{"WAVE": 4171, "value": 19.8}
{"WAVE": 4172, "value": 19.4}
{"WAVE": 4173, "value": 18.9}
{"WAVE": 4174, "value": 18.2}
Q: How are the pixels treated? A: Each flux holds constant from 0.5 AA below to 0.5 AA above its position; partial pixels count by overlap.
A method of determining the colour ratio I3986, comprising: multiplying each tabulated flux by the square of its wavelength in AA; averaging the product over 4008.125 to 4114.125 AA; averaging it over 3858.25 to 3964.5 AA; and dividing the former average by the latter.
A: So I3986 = 1.2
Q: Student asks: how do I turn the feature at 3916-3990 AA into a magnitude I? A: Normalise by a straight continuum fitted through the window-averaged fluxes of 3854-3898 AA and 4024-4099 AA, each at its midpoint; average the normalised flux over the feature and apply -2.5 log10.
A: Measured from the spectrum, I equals 0.09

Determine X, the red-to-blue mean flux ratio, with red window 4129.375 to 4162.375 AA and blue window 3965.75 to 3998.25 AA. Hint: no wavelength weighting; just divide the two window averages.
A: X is 1.25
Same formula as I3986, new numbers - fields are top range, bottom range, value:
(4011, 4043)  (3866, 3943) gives 1.32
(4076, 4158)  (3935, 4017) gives 1.18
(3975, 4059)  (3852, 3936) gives 1.24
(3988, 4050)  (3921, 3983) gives 1.31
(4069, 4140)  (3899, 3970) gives 1.23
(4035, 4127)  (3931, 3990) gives 1.27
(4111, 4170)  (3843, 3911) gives 1.34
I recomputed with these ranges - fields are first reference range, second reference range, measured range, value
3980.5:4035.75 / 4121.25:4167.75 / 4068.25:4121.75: 0.080 mag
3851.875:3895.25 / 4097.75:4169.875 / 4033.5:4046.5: -0.078 mag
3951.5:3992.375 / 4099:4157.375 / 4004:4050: -0.198 mag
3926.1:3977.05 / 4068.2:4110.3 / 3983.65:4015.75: -0.173 mag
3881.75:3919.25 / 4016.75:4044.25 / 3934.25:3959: 0.071 mag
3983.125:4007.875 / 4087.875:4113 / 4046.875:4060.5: -0.099 mag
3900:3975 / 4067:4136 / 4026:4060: -0.099 mag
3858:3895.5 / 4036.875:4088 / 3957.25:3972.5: 0.271 mag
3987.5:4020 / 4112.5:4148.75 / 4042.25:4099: 0.021 mag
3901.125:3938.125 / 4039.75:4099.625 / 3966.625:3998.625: 0.124 mag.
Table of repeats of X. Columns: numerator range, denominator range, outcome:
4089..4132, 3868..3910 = 1.11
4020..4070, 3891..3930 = 1.14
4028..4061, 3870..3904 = 1.24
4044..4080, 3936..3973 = 1.25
